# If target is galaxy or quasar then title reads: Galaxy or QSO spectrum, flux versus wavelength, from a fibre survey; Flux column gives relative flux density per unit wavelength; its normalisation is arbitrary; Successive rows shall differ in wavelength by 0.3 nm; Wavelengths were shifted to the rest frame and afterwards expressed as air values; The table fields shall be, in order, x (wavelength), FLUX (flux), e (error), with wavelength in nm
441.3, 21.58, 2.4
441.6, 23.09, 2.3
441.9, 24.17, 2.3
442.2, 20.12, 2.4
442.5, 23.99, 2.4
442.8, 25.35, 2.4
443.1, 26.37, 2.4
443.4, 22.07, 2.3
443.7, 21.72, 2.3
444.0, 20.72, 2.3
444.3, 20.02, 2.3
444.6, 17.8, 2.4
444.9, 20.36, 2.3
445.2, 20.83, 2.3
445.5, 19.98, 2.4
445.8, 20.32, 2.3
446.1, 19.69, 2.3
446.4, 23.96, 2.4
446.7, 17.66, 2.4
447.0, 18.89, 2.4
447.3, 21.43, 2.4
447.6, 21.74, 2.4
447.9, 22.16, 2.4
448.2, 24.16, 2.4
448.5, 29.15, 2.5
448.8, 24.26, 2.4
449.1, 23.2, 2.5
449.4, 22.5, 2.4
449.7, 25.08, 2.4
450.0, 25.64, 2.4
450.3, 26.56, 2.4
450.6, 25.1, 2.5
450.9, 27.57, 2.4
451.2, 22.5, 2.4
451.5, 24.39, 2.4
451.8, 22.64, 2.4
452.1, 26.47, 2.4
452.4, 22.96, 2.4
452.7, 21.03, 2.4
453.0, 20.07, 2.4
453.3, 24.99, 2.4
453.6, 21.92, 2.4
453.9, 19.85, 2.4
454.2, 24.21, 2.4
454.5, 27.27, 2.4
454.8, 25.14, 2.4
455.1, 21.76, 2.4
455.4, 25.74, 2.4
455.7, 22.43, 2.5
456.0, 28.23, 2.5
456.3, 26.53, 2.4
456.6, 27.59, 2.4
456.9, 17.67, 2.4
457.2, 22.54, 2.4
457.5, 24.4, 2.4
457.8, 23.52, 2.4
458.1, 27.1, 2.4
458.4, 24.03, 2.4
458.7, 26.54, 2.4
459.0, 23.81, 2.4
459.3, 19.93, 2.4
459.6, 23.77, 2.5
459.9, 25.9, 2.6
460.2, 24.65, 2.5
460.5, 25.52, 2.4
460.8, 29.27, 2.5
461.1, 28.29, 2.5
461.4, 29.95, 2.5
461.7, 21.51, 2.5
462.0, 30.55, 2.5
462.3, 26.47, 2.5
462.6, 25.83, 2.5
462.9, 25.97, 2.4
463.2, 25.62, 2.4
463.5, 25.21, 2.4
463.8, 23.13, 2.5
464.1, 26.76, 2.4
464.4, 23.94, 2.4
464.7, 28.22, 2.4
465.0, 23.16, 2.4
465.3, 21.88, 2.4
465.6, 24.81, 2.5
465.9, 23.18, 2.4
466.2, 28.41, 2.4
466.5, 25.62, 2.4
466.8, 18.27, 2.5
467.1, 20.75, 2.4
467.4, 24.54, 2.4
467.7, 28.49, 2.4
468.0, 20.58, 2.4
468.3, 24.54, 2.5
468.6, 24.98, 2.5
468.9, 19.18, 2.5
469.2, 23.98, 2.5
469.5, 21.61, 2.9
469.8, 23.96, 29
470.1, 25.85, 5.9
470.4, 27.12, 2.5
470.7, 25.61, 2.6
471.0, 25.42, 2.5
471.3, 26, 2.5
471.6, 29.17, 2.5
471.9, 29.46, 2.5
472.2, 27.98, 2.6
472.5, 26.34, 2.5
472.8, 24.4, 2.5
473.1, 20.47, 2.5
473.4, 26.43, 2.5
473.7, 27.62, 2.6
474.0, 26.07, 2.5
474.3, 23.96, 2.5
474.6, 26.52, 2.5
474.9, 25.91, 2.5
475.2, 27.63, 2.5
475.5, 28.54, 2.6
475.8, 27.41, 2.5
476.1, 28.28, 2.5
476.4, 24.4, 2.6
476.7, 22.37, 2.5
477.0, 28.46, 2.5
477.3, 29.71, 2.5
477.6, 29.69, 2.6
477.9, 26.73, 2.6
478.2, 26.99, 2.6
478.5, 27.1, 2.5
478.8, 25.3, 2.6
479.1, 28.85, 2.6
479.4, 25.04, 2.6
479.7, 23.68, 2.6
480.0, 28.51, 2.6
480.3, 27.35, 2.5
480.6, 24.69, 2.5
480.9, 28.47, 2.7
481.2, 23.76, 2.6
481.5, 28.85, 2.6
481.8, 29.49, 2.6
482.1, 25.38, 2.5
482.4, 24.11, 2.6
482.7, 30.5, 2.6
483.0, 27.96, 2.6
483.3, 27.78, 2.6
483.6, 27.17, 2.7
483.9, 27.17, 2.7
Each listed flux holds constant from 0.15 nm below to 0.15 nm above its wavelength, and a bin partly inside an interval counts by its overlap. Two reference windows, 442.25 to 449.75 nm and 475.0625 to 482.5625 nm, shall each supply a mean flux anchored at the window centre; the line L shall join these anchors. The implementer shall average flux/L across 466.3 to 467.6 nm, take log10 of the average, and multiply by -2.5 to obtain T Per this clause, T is 0.11 mag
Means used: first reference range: 22.1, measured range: 22.8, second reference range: 26.8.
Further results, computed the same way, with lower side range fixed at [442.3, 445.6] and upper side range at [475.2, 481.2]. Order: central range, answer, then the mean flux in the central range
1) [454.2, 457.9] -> -0.04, 24.4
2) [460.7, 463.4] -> -0.11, 27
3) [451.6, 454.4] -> 0.01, 22.8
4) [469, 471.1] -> 0.04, 24.6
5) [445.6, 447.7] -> 0.08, 20.5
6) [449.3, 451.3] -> -0.11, 25.1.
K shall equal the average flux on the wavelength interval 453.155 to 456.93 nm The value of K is 24.3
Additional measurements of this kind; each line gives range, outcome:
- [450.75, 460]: 23.9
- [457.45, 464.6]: 25.5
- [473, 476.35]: 26.3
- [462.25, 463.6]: 25.8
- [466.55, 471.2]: 23.7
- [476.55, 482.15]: 26.9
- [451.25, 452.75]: 23.6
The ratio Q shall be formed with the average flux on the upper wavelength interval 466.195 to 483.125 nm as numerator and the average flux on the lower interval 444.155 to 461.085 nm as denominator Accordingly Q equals 1.10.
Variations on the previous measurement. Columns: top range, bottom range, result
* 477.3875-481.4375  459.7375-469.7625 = 1.07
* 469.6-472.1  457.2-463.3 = 1.04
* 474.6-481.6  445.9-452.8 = 1.15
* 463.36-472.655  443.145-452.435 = 1.09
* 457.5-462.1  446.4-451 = 1.08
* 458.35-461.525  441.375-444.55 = 1.13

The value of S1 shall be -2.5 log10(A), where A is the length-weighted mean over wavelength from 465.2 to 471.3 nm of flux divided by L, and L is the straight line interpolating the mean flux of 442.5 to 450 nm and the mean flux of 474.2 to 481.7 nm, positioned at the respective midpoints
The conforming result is 0.06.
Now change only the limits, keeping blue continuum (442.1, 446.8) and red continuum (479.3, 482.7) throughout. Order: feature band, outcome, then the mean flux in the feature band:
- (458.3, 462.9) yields -0.09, 25.8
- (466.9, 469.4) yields 0.07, 23.2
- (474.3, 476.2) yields -0.06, 27.1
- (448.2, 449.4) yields -0.14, 25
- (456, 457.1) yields -0.06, 24.5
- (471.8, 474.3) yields -0.02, 25.9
